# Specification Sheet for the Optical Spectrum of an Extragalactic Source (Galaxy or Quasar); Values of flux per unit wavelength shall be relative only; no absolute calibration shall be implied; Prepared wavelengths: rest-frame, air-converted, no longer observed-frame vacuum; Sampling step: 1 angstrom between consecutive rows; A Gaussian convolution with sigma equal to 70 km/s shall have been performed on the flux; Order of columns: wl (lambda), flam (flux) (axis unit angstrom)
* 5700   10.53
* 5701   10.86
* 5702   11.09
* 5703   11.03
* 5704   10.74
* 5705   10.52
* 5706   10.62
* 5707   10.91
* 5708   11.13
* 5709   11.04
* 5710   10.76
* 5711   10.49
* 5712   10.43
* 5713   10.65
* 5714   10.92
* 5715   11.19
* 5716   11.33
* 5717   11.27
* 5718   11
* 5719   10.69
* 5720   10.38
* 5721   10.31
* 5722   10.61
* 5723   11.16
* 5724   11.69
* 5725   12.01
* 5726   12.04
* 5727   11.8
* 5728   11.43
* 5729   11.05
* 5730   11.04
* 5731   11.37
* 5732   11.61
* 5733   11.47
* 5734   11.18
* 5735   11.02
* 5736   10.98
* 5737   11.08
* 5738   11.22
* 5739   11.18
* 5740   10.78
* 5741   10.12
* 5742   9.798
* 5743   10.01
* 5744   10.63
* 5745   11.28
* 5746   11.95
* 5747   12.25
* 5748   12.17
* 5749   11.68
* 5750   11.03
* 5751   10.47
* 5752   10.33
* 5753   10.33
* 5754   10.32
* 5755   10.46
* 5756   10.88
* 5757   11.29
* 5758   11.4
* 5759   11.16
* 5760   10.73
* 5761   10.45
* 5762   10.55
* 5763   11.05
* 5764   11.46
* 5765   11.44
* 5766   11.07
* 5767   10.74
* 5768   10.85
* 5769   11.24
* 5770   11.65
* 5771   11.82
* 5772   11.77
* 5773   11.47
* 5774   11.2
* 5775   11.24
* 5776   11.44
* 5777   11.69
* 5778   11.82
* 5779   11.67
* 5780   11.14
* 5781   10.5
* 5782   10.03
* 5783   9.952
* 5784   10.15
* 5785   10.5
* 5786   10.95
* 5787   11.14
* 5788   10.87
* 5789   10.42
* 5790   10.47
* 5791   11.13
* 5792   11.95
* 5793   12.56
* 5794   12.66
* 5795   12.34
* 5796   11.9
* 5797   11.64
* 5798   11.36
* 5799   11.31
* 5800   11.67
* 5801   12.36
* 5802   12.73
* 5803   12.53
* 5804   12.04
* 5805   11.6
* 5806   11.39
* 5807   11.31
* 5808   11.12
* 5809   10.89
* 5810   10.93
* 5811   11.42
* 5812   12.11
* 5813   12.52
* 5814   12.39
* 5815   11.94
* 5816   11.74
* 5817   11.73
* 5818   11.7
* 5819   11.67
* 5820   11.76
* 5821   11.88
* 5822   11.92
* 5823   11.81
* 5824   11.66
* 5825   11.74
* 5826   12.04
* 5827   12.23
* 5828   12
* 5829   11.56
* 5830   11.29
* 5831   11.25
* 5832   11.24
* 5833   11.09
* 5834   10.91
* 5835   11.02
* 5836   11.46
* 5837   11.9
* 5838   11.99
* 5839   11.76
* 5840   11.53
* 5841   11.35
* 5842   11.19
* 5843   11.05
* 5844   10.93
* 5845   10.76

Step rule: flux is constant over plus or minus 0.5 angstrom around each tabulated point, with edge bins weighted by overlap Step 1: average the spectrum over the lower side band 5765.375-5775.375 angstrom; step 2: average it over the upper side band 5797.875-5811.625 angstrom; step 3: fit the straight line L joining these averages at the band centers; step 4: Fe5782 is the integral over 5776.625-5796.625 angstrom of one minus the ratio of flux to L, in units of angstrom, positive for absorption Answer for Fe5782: 0.5 angstrom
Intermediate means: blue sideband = 11.3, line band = 11.2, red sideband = 11.6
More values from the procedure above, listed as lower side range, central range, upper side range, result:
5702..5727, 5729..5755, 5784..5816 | 0.40 angstrom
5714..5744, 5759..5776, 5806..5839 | 0.17 angstrom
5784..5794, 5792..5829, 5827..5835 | -1.94 angstrom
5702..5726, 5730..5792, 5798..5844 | 1.23 angstrom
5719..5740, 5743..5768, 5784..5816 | 0.72 angstrom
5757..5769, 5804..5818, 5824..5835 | -0.32 angstrom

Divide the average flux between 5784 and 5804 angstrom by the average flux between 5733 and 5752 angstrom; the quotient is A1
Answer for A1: 1.05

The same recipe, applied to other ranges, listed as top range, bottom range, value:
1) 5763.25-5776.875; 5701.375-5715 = 1.05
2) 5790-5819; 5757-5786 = 1.06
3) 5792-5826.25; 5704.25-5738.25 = 1.07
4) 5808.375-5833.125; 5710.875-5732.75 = 1.05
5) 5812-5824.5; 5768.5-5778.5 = 1.03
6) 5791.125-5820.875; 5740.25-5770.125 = 1.08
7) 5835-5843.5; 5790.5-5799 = 0.97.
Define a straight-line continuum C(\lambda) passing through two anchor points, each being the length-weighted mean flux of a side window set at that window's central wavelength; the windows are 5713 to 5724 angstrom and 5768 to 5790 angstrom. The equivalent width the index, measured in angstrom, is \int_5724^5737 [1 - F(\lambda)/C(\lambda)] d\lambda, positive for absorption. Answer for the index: -0.56 angstrom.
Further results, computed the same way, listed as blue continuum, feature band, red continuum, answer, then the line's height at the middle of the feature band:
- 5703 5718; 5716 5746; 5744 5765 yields -0.29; 11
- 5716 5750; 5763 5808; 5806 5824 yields 0.45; 11.5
